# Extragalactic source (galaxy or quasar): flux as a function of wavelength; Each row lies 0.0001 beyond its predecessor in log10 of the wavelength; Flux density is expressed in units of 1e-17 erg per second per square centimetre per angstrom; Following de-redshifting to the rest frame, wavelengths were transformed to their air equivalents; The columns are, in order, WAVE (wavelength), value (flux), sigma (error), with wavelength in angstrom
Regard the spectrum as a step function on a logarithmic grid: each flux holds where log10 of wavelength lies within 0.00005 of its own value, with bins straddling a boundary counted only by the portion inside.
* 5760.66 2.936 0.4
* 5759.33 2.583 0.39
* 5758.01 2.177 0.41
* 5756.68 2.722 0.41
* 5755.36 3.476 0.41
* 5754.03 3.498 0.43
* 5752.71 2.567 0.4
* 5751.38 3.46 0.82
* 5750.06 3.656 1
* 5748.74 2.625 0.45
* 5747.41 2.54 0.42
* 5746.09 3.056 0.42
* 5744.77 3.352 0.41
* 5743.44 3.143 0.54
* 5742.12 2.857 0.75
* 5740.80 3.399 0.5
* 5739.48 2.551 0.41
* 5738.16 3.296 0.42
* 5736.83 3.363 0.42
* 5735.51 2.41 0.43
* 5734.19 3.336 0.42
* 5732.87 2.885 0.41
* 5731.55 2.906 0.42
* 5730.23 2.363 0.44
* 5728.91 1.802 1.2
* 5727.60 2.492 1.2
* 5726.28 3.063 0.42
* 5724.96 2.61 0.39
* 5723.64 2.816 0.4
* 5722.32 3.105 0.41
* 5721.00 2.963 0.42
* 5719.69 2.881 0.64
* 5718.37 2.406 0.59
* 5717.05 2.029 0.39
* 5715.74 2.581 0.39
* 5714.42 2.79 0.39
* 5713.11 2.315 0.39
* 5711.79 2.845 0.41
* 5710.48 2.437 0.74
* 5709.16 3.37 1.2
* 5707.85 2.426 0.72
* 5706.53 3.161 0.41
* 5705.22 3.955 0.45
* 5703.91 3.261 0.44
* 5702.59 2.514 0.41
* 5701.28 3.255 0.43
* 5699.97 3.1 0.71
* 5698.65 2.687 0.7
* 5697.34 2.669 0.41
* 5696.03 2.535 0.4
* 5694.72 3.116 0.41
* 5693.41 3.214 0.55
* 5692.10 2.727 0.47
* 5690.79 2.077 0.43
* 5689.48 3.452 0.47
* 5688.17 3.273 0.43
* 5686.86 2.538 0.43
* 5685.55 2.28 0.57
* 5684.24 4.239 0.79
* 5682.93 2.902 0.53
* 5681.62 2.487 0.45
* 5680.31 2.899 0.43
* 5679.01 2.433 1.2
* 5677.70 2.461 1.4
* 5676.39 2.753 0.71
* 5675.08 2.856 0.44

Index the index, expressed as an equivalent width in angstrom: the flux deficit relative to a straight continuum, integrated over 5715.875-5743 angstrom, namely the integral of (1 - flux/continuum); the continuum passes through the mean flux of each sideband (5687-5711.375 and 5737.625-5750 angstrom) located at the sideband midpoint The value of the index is 1.9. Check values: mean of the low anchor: 2.95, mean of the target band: 2.78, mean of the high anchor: 3.01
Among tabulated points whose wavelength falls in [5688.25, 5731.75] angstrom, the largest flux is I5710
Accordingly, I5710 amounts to 3.955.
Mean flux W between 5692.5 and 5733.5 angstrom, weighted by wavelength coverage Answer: 2.79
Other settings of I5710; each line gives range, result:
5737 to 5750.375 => 3.656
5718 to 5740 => 3.363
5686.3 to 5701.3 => 3.452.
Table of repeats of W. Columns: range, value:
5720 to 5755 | 2.93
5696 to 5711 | 2.97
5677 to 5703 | 2.85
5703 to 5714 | 2.96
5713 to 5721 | 2.55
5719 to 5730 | 2.7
